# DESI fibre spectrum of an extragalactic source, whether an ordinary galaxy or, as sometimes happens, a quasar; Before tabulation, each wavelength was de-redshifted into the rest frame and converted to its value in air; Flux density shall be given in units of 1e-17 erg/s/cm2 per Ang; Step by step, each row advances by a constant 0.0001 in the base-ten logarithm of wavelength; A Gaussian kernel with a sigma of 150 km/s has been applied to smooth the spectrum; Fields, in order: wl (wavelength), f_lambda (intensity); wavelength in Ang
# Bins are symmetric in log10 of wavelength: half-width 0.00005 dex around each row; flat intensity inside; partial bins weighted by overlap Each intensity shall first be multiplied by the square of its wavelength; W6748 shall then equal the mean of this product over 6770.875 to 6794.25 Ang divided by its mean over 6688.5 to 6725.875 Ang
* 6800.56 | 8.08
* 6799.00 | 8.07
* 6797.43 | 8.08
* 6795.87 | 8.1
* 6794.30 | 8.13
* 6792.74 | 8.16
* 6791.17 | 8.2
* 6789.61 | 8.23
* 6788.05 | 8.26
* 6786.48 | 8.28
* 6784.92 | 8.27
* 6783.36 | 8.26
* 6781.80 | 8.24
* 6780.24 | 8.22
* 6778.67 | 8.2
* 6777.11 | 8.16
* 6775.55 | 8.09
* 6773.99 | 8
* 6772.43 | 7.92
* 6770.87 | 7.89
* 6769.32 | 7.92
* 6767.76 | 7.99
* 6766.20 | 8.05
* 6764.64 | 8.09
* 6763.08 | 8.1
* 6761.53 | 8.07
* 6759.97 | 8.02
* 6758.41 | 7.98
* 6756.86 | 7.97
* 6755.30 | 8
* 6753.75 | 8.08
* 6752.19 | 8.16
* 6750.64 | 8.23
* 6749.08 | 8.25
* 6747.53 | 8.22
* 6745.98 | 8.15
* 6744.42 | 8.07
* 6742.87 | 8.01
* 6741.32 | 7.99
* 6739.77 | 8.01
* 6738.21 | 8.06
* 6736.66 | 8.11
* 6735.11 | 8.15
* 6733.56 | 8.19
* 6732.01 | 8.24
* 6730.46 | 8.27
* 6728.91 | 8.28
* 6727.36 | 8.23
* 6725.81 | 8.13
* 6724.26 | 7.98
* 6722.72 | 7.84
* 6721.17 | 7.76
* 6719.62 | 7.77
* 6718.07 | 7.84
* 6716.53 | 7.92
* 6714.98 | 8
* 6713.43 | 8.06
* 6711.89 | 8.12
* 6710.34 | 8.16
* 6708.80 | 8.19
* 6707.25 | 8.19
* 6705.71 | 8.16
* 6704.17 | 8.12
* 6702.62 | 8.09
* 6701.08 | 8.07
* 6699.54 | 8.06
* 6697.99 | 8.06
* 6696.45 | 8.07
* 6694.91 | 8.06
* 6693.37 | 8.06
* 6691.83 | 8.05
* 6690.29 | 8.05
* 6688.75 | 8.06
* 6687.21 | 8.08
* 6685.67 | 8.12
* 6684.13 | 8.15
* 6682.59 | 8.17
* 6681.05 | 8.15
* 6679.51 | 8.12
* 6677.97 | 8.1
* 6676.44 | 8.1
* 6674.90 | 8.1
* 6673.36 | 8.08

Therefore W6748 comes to 1.04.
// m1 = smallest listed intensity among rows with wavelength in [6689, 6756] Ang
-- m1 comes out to 7.76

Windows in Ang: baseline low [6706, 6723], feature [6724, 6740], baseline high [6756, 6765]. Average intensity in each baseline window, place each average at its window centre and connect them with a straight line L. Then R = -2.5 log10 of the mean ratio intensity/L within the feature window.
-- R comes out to -0.02 mag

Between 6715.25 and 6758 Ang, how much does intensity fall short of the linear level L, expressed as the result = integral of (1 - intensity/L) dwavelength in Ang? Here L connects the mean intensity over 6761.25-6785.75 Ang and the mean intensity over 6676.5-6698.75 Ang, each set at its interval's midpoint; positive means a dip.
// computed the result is 0.1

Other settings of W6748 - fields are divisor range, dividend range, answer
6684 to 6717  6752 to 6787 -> 1.02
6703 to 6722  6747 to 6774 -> 1.02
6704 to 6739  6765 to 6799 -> 1.02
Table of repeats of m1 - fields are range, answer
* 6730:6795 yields 7.89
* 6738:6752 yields 7.99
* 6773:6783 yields 8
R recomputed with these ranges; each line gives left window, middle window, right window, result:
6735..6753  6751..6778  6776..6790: 0.019 mag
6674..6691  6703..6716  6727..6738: 0.006 mag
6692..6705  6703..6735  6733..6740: 0.002 mag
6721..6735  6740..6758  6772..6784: 0.004 mag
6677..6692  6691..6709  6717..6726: -0.012 mag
